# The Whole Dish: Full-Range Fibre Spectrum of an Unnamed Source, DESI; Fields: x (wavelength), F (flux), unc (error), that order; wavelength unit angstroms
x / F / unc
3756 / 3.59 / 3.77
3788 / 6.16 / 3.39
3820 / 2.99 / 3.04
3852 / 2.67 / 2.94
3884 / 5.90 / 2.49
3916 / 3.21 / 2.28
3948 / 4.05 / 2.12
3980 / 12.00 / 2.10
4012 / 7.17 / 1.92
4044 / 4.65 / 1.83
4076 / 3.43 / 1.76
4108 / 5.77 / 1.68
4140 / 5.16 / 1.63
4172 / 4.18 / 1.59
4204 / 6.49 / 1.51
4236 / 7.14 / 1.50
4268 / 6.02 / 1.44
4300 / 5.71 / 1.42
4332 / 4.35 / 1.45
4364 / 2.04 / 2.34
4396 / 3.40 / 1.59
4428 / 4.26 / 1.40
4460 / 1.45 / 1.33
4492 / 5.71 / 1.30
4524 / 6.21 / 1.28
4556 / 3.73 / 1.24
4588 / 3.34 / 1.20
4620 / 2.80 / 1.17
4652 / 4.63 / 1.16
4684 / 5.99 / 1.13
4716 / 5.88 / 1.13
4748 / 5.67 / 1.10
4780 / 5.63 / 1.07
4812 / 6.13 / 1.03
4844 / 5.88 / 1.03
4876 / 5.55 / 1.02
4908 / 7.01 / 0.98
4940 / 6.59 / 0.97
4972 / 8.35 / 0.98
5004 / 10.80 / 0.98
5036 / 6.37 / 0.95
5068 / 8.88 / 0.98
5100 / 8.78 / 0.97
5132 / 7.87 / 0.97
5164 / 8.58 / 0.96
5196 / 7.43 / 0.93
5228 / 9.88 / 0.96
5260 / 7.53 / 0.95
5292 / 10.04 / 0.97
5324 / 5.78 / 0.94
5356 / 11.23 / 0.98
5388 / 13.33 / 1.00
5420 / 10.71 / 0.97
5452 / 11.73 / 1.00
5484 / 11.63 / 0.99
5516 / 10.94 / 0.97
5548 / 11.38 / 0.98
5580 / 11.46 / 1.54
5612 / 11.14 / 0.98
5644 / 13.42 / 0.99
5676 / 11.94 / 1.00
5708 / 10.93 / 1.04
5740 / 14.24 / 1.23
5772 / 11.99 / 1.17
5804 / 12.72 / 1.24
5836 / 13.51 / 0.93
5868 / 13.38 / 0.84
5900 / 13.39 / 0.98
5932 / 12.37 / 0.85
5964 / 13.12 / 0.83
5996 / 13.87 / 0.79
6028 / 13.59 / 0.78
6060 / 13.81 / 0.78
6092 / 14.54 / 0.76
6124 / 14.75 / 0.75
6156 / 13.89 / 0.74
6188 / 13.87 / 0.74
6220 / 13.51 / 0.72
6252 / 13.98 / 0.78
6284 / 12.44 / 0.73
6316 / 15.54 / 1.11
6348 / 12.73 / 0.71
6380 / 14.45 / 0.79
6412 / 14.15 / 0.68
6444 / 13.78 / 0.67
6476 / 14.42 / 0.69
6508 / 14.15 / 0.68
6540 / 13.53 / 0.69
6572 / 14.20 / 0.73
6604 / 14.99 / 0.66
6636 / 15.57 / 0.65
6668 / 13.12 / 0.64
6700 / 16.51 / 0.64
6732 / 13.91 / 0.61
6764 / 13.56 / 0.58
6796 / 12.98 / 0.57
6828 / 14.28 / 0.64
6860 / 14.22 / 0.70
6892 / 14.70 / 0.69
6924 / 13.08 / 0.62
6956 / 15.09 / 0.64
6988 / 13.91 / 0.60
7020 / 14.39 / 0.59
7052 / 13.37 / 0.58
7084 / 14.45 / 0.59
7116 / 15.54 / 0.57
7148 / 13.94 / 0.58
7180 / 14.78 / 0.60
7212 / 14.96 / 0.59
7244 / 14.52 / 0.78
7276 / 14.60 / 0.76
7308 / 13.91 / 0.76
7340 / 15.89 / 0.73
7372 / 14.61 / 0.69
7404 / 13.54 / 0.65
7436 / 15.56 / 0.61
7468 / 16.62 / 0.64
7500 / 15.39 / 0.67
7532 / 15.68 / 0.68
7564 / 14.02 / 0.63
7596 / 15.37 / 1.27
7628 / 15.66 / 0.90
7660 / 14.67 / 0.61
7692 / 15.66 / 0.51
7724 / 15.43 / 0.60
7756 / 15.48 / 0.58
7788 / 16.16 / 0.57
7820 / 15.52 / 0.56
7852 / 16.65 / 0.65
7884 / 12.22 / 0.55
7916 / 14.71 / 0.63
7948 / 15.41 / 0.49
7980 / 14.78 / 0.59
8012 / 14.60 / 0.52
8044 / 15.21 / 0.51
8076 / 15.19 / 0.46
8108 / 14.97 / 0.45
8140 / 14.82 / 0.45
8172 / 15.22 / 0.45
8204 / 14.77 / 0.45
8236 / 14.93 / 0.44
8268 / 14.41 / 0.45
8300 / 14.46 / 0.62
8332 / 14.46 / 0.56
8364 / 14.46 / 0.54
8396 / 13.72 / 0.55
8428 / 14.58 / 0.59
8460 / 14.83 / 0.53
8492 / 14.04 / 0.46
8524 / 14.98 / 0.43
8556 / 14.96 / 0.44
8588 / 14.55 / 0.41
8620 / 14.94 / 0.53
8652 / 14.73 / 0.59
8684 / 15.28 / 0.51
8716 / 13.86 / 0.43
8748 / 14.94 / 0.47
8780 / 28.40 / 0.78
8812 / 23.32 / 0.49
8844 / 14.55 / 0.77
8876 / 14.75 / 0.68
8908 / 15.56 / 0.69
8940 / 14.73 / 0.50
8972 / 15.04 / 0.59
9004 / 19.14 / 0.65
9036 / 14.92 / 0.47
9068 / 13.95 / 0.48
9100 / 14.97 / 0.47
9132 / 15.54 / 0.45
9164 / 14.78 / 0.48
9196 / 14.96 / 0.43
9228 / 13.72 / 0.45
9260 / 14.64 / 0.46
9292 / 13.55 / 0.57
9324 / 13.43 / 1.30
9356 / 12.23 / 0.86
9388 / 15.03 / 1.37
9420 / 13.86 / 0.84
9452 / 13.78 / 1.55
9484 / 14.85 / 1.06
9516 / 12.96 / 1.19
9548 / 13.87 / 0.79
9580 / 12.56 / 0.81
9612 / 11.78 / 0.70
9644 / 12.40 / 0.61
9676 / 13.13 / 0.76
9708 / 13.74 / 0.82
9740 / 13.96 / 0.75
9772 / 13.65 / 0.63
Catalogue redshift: 0.34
